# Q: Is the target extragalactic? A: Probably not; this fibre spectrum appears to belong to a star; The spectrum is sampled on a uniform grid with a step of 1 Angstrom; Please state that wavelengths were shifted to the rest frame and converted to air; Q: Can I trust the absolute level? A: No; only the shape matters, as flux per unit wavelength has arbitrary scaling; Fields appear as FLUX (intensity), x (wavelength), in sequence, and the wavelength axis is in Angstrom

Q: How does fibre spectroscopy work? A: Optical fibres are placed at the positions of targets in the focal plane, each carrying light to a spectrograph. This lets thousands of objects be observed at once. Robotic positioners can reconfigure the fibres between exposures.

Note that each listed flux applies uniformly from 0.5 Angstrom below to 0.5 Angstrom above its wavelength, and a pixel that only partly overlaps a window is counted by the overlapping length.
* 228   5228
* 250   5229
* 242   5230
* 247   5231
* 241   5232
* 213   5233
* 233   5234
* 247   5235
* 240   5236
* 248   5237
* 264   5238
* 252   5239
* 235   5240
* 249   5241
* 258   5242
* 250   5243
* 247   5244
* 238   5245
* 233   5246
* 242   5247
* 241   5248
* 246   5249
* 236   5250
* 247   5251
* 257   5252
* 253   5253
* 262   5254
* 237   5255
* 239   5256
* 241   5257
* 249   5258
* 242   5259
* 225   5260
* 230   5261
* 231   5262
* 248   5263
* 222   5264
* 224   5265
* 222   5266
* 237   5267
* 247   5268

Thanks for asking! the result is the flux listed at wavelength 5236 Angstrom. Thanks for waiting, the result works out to 240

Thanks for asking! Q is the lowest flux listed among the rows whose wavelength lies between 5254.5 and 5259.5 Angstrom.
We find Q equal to 237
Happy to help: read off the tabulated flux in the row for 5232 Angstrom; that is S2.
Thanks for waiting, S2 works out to 241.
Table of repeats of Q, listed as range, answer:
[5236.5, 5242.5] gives 235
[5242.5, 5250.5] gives 233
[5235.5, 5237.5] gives 240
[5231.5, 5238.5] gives 213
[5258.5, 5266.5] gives 222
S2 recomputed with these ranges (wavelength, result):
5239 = 252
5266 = 222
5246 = 233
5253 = 253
